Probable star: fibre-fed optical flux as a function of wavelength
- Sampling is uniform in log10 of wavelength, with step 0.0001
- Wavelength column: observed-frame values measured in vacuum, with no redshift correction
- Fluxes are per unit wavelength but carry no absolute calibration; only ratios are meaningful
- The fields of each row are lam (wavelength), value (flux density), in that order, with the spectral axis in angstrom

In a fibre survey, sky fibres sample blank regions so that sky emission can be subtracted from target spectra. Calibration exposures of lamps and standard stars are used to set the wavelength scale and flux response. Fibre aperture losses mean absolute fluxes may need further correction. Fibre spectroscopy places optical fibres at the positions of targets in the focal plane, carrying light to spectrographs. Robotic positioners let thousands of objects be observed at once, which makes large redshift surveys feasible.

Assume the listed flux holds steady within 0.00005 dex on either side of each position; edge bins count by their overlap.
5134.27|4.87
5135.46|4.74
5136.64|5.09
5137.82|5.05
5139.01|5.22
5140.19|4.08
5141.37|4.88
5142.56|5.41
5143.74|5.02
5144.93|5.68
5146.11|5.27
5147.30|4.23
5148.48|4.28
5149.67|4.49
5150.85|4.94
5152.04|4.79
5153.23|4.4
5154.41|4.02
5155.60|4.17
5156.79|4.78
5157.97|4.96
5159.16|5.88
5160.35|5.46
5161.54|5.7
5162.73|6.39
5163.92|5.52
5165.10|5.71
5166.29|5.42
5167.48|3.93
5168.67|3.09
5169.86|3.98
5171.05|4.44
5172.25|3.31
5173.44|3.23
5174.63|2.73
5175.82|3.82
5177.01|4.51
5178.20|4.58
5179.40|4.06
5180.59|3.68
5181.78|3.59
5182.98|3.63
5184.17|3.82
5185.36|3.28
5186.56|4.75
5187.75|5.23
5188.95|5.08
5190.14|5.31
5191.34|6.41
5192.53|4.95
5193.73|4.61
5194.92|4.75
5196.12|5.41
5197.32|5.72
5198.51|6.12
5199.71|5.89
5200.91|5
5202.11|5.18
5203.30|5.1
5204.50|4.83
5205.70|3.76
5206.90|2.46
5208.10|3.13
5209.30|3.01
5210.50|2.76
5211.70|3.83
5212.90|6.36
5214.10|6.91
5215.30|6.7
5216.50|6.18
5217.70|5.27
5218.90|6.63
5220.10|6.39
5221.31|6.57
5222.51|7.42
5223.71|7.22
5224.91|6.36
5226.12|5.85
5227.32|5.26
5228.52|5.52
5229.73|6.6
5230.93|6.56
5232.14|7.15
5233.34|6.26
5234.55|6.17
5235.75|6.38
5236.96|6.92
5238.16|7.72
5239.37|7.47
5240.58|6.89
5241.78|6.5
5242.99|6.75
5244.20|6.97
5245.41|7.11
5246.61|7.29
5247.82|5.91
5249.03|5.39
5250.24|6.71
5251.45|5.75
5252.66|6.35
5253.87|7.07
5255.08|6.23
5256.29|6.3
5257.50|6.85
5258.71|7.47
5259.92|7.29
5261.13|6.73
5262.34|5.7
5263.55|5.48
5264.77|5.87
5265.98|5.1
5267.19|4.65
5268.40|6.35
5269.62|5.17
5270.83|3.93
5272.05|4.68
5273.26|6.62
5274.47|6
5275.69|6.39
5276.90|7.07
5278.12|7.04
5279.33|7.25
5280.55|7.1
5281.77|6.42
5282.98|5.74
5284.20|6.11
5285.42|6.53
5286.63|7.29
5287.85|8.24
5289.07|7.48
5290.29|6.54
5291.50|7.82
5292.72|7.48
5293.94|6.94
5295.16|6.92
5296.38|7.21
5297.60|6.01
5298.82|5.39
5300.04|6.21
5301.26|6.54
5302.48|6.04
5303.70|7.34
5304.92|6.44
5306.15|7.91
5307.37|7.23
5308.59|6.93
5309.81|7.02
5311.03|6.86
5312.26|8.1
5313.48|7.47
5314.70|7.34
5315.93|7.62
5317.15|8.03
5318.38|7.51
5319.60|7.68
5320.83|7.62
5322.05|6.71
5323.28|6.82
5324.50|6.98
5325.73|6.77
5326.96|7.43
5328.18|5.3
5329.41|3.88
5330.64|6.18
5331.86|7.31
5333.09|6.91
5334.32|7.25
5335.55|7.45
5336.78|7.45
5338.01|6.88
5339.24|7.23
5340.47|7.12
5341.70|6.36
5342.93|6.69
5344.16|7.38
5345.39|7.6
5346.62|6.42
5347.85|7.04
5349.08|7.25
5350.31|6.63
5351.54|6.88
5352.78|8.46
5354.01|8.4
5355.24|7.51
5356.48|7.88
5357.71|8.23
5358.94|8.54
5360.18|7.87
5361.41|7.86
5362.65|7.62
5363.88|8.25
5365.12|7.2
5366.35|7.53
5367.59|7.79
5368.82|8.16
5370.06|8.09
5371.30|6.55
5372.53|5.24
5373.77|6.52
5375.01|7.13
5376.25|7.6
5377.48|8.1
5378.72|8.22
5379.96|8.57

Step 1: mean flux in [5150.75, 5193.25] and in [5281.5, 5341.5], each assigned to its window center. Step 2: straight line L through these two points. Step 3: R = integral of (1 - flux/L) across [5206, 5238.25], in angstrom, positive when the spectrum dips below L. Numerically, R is -2.2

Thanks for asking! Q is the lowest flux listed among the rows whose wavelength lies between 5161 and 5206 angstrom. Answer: 2.73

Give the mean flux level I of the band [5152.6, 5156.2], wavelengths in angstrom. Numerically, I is 4.2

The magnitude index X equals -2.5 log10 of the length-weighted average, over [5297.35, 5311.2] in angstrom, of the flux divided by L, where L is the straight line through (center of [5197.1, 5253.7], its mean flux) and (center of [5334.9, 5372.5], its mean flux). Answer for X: 0.031 mag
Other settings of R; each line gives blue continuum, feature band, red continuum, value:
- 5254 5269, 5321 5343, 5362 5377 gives 0.6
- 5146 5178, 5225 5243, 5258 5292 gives -2.6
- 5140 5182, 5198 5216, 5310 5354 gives 1.8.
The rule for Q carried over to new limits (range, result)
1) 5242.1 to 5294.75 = 3.93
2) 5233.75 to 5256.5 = 5.39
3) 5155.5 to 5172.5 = 3.09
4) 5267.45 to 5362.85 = 3.88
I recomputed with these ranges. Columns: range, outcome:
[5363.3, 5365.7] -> 7.71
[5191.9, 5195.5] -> 4.8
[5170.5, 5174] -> 3.65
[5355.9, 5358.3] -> 8.07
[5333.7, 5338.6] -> 7.25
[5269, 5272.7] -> 4.62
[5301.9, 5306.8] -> 6.94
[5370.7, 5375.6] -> 6.36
